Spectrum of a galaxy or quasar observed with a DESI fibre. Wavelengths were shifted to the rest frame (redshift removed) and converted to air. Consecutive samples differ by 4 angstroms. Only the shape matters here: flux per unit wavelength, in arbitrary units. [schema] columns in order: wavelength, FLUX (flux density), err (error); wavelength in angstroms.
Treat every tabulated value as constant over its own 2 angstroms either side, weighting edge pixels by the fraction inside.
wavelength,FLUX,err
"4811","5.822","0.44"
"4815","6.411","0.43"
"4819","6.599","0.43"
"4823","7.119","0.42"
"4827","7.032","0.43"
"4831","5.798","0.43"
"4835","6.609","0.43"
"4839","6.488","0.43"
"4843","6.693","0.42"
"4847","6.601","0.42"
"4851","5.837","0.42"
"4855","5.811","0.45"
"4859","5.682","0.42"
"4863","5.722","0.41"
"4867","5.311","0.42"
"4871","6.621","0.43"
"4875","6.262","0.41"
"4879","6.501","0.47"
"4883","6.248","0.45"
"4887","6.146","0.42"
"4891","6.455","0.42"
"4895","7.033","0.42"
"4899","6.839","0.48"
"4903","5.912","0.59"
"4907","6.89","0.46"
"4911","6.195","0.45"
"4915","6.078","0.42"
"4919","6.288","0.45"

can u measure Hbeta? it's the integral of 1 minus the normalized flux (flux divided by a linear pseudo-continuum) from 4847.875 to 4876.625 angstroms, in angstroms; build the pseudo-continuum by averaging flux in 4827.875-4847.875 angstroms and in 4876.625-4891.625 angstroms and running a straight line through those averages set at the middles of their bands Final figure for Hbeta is 2.1 angstroms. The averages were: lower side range 6.46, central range 5.92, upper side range 6.32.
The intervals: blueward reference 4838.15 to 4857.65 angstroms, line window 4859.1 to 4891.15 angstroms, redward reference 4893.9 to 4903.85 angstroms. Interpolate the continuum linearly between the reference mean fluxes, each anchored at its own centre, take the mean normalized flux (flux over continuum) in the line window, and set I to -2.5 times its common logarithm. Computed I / 0.06 mag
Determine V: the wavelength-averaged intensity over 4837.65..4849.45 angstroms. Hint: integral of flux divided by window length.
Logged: 6.57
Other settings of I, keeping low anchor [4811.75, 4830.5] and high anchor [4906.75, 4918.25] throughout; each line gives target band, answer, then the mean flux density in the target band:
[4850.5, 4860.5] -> 0.132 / 5.77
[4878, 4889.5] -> 0.021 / 6.29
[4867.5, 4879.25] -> 0.024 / 6.31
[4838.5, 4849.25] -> -0.005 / 6.59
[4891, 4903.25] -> -0.052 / 6.67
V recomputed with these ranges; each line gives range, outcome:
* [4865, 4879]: 6.13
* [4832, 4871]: 6.1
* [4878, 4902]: 6.51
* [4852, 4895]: 6.11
